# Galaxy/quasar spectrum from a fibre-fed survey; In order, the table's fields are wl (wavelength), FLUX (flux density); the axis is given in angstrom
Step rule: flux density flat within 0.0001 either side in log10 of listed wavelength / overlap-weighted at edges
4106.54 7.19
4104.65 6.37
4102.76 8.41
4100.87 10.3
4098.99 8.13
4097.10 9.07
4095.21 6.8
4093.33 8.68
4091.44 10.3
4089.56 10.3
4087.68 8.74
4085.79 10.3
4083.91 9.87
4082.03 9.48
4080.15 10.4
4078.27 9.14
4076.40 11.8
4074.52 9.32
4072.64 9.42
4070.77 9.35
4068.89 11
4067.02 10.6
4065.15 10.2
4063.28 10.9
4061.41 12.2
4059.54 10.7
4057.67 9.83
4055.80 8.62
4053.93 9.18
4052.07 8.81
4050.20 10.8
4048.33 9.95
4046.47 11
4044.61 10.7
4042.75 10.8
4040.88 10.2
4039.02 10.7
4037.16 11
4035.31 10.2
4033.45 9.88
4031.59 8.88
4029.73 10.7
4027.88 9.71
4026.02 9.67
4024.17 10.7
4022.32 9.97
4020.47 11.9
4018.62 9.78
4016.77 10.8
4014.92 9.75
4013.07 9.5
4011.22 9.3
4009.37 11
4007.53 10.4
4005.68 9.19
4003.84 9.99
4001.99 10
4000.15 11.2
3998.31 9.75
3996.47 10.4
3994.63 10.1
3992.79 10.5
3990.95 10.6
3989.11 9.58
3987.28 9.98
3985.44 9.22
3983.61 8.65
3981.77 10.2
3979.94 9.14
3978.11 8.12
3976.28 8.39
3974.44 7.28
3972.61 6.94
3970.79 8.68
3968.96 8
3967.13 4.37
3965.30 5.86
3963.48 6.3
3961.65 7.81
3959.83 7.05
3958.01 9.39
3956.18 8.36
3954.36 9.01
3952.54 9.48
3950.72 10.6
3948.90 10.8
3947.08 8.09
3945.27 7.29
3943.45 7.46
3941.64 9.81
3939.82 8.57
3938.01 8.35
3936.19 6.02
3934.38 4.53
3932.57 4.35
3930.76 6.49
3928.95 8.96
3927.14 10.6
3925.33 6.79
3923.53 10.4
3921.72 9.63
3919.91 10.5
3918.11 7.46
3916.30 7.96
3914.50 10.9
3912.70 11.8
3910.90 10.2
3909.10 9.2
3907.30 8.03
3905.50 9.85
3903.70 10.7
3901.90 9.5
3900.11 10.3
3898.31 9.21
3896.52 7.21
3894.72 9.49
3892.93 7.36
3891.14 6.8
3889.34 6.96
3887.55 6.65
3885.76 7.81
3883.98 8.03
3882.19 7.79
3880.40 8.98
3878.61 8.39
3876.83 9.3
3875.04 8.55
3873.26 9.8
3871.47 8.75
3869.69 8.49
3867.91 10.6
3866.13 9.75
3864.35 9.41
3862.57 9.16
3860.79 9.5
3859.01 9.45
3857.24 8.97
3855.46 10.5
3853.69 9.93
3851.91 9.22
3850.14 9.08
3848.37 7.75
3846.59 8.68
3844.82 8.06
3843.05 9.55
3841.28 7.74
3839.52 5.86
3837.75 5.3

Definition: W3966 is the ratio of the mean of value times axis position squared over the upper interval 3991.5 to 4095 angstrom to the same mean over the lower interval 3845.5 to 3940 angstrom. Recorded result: 1.25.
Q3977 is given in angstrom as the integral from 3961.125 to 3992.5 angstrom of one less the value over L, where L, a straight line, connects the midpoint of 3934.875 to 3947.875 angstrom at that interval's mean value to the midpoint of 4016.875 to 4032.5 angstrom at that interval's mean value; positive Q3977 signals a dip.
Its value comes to 2.3 angstrom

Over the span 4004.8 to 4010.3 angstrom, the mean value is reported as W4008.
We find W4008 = 10.2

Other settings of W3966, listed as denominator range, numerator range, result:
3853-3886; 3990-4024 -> 1.20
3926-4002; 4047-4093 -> 1.25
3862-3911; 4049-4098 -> 1.23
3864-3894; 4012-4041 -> 1.31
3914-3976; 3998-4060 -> 1.31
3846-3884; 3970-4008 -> 1.10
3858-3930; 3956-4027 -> 1.07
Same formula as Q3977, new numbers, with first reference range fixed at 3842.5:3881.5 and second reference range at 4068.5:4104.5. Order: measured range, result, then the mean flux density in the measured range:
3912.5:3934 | 1.4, 8.62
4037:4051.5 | -1.9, 10.6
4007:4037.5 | -2.7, 10.2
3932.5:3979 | 7.4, 7.79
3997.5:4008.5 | -0.9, 10.1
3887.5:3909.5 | 1.4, 8.62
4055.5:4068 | -1.5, 10.5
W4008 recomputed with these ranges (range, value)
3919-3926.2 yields 9.34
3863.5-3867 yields 9.58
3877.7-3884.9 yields 8.31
